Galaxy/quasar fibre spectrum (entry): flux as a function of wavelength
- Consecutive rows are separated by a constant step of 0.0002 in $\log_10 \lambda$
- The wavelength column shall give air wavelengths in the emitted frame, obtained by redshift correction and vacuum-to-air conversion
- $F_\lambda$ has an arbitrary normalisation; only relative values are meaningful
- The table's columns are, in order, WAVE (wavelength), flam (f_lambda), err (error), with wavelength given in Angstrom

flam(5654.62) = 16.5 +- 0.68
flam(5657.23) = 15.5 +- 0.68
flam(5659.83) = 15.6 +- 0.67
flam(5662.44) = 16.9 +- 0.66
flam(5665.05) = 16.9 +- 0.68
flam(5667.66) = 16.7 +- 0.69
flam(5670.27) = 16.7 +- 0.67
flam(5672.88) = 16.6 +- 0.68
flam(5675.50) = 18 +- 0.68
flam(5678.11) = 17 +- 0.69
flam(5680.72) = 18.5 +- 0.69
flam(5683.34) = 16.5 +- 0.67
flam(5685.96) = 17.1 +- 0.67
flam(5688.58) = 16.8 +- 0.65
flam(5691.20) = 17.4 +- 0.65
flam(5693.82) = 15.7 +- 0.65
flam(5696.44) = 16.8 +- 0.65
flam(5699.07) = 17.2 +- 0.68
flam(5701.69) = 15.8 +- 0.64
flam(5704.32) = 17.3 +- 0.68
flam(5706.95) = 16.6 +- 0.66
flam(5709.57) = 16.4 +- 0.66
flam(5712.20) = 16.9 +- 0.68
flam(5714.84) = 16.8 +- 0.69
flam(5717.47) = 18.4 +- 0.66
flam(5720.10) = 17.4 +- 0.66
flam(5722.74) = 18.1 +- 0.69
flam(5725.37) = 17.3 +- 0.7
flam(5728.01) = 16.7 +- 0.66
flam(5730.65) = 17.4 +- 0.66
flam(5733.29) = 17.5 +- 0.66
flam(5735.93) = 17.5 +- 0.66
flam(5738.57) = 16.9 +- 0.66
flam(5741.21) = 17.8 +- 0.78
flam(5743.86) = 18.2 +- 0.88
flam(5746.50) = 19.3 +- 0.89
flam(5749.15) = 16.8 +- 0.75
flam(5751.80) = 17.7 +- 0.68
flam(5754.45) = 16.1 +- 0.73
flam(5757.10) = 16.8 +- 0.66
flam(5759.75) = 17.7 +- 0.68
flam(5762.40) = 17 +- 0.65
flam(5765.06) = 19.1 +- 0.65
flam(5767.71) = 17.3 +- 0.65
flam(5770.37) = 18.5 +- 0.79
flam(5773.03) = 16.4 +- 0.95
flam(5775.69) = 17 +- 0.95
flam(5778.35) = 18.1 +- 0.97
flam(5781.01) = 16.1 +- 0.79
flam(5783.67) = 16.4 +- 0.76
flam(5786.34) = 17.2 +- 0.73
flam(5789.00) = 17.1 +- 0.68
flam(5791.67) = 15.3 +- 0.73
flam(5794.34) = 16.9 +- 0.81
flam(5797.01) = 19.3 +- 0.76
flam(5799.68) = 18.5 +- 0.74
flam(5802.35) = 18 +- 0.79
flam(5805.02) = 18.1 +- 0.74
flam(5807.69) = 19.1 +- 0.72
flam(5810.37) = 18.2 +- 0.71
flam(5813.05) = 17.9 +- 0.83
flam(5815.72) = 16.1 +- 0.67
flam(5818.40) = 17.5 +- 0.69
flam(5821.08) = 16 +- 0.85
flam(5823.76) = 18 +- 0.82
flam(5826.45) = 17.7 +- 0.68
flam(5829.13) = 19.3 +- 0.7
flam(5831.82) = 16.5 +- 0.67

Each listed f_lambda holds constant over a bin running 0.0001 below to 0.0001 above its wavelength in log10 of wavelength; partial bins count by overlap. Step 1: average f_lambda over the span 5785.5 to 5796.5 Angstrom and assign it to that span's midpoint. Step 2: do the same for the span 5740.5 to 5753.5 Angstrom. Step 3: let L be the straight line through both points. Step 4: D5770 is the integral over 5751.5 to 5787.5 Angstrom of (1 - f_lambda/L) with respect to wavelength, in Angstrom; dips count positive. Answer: 0.2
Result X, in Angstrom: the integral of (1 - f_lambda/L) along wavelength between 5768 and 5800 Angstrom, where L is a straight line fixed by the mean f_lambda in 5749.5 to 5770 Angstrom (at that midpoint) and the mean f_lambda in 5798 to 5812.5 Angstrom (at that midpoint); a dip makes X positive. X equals 1.3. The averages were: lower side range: 17.4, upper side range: 18.4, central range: 17.2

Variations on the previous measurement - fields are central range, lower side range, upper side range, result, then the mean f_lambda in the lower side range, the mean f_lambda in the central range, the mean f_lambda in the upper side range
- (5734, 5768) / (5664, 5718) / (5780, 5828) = -0.72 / 16.9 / 17.6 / 17.4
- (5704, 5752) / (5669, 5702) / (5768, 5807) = -0.78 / 17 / 17.4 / 17.4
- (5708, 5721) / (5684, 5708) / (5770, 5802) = -0.25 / 16.7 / 17.2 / 17.2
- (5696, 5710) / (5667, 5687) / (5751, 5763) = 0.35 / 17.2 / 16.7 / 17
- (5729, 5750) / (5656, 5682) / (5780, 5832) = -0.61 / 16.8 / 17.7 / 17.5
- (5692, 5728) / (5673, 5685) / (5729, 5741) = 0.83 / 17.4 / 17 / 17.4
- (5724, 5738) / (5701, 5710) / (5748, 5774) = -0.26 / 16.6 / 17.3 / 17.4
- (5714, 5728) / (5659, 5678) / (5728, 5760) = -0.24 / 16.8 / 17.5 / 17.4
